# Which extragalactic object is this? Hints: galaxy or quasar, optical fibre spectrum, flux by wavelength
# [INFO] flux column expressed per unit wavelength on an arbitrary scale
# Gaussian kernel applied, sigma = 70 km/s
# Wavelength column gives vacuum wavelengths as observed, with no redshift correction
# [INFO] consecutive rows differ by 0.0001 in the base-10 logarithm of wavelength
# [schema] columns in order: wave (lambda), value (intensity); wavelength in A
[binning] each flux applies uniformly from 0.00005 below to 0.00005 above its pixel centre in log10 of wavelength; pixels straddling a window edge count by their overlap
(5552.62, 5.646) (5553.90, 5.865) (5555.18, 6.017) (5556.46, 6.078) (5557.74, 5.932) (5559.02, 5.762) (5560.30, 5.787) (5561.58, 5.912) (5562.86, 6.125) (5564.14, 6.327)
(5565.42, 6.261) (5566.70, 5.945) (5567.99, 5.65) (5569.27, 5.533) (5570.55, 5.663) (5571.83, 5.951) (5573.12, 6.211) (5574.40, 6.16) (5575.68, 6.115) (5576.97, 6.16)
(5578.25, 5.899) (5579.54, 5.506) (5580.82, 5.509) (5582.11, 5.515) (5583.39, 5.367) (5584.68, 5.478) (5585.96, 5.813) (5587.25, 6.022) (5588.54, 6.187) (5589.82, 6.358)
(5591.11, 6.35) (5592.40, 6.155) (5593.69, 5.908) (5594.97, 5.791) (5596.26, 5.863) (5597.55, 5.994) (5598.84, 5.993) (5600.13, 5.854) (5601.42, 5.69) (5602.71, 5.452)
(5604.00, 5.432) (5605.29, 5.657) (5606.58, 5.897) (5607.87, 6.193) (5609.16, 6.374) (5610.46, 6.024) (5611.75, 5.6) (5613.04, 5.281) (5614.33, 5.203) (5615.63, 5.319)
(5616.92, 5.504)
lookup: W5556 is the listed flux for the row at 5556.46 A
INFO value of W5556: 6.078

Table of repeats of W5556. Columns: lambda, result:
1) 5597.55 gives 5.994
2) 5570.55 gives 5.663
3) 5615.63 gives 5.319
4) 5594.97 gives 5.791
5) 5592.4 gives 6.155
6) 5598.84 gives 5.993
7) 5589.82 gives 6.358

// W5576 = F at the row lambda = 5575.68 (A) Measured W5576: 6.115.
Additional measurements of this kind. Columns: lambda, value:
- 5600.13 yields 5.854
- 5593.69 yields 5.908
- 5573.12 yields 6.211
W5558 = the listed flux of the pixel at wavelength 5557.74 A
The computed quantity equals 5.932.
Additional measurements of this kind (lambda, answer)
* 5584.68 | 5.478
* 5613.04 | 5.281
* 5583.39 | 5.367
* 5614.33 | 5.203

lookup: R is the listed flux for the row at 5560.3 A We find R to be 5.787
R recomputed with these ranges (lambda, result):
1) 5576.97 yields 6.16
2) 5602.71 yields 5.452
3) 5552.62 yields 5.646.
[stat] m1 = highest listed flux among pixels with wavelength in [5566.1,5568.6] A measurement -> 5.945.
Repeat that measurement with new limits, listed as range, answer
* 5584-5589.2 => 6.187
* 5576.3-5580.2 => 6.16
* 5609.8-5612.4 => 6.024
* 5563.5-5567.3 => 6.327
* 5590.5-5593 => 6.35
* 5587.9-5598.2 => 6.358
